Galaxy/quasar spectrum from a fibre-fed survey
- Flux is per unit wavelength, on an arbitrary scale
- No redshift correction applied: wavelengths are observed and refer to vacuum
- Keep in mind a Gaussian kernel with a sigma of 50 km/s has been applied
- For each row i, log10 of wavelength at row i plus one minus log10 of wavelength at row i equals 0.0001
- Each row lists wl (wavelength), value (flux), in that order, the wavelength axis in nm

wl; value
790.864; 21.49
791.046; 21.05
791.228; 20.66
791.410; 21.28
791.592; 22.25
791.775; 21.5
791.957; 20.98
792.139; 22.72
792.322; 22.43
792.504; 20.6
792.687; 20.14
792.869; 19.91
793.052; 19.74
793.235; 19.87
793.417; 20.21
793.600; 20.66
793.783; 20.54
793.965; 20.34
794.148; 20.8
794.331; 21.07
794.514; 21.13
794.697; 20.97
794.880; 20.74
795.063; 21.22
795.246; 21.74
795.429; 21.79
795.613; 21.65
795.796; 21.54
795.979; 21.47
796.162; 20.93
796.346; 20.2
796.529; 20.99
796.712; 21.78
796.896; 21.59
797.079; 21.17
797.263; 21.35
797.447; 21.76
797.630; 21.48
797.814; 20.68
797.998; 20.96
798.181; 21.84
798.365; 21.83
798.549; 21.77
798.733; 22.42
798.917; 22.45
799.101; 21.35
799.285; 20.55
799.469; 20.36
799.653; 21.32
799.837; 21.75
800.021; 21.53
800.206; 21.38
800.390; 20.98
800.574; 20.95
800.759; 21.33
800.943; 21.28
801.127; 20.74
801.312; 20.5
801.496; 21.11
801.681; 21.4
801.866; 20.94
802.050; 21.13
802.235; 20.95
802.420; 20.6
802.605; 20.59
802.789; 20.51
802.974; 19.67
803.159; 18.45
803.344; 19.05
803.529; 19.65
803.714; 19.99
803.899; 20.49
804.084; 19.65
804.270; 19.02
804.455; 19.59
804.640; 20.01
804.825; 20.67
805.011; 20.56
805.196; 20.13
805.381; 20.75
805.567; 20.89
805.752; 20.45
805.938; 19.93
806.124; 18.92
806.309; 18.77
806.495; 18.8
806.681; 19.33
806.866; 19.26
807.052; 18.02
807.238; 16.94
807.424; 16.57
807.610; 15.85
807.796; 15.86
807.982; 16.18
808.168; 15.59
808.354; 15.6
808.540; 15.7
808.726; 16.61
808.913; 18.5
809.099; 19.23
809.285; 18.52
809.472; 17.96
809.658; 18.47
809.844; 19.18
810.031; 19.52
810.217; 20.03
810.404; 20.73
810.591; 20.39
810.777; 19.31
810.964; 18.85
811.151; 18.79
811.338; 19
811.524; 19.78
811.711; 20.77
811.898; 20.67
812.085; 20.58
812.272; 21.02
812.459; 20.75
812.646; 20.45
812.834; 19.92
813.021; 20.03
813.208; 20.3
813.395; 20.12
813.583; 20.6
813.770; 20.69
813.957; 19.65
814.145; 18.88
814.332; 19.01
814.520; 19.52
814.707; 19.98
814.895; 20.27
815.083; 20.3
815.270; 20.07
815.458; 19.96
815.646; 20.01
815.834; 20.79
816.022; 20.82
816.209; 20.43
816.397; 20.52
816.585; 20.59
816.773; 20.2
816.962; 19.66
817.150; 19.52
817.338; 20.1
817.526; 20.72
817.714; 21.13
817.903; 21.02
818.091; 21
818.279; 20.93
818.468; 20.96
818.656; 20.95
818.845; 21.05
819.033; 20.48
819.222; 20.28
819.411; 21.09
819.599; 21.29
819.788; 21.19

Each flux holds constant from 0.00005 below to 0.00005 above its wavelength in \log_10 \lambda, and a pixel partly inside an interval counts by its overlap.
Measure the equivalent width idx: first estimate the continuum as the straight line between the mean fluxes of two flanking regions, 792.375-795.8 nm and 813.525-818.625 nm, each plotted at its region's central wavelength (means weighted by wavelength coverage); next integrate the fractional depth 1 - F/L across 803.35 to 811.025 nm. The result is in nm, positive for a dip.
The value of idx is 0.63 nm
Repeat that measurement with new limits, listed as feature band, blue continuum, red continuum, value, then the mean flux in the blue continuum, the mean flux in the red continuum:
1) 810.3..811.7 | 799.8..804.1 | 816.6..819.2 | 0.07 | 20.6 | 20.6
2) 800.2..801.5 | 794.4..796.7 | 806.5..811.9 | -0.06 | 21.2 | 18.3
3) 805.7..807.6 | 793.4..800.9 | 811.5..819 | 0.20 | 21.2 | 20.3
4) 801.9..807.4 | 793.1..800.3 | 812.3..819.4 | 0.30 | 21.2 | 20.3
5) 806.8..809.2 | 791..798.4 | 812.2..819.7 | 0.44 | 21.1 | 20.4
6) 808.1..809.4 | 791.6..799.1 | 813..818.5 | 0.22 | 21.2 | 20.3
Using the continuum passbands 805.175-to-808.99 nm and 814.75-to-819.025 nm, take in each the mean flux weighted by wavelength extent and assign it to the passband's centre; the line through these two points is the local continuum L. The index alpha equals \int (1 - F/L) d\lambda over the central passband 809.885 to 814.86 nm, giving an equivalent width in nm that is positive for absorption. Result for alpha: -0.16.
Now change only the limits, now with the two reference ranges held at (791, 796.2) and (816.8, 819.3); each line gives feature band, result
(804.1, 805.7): 0.05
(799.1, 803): -0.01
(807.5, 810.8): 0.45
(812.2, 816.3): 0.10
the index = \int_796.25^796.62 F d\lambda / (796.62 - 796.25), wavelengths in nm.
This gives 20.6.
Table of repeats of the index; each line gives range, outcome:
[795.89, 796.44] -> 20.9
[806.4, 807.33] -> 18.5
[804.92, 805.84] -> 20.6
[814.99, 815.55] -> 20.1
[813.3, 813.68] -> 20.4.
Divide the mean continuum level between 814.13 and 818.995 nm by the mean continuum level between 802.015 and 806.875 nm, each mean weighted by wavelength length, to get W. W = 1.02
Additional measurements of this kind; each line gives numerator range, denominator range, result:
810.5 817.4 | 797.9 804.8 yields 0.97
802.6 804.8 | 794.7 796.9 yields 0.93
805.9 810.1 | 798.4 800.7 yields 0.83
